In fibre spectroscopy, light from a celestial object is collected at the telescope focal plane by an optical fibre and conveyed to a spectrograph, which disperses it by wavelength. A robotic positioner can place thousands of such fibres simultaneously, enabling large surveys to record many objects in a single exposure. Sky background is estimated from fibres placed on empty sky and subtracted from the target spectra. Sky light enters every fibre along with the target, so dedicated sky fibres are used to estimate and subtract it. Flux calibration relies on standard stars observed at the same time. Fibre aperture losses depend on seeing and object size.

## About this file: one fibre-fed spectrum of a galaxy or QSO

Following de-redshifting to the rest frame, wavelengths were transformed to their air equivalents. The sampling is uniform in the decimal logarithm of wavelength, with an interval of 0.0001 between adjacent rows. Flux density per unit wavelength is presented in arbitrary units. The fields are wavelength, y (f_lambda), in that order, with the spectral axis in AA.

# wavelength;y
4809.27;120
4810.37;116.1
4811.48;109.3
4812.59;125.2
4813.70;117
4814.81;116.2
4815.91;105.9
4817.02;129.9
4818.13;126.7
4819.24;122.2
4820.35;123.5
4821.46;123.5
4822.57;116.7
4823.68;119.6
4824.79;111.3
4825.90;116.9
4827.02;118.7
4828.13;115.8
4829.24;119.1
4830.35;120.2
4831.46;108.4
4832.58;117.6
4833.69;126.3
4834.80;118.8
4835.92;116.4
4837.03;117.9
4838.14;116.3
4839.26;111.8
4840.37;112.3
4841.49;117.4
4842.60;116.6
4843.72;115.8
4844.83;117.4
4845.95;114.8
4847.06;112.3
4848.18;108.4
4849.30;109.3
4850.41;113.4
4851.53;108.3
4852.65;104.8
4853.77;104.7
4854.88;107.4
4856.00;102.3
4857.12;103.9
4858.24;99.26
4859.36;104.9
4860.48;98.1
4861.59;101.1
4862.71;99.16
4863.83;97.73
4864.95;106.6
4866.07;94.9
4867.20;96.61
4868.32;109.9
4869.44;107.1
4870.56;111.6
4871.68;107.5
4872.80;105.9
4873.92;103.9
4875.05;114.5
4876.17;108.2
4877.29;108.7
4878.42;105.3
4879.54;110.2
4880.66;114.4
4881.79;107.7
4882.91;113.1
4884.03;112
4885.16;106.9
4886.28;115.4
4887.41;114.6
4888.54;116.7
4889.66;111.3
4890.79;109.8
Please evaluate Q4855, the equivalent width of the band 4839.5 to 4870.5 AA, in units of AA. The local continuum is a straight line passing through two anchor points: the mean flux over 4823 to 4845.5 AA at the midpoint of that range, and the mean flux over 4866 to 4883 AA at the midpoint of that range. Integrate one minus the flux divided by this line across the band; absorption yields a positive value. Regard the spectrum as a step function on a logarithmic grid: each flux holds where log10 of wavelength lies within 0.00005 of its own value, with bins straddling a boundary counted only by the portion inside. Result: 1.4 AA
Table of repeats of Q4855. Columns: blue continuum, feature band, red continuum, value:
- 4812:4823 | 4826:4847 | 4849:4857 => -0.6 AA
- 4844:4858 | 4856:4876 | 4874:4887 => 1.1 AA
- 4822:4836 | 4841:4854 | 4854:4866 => -0.5 AA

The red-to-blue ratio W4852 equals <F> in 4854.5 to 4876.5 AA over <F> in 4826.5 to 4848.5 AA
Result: 0.89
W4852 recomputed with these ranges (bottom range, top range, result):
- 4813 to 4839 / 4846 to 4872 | 0.89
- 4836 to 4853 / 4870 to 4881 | 0.96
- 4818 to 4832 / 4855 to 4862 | 0.86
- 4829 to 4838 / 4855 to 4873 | 0.87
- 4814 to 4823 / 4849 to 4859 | 0.88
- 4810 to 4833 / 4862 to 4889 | 0.91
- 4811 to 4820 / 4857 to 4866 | 0.85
